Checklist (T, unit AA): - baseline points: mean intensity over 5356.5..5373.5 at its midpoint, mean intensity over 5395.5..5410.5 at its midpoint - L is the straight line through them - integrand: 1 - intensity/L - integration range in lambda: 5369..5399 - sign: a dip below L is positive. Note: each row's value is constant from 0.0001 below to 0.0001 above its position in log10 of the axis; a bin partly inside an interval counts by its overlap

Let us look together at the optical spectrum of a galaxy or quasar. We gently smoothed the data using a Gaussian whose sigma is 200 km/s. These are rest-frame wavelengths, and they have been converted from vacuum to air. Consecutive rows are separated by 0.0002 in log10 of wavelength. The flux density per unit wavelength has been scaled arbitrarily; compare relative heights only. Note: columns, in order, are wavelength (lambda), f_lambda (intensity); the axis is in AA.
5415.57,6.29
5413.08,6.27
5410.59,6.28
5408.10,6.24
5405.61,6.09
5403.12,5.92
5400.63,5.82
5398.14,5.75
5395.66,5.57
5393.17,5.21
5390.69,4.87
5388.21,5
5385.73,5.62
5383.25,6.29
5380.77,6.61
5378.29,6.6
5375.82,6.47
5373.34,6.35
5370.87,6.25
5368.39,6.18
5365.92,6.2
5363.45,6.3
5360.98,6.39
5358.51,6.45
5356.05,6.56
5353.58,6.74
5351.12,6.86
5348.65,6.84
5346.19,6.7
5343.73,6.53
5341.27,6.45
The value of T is 1.2 AA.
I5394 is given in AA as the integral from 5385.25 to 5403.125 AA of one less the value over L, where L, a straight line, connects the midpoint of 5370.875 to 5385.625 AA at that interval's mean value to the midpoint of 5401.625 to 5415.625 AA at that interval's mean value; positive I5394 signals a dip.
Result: 2.4 AA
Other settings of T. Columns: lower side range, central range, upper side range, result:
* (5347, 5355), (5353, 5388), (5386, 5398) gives -1.5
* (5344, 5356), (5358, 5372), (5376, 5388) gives 0.4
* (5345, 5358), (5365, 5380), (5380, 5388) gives -0.2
